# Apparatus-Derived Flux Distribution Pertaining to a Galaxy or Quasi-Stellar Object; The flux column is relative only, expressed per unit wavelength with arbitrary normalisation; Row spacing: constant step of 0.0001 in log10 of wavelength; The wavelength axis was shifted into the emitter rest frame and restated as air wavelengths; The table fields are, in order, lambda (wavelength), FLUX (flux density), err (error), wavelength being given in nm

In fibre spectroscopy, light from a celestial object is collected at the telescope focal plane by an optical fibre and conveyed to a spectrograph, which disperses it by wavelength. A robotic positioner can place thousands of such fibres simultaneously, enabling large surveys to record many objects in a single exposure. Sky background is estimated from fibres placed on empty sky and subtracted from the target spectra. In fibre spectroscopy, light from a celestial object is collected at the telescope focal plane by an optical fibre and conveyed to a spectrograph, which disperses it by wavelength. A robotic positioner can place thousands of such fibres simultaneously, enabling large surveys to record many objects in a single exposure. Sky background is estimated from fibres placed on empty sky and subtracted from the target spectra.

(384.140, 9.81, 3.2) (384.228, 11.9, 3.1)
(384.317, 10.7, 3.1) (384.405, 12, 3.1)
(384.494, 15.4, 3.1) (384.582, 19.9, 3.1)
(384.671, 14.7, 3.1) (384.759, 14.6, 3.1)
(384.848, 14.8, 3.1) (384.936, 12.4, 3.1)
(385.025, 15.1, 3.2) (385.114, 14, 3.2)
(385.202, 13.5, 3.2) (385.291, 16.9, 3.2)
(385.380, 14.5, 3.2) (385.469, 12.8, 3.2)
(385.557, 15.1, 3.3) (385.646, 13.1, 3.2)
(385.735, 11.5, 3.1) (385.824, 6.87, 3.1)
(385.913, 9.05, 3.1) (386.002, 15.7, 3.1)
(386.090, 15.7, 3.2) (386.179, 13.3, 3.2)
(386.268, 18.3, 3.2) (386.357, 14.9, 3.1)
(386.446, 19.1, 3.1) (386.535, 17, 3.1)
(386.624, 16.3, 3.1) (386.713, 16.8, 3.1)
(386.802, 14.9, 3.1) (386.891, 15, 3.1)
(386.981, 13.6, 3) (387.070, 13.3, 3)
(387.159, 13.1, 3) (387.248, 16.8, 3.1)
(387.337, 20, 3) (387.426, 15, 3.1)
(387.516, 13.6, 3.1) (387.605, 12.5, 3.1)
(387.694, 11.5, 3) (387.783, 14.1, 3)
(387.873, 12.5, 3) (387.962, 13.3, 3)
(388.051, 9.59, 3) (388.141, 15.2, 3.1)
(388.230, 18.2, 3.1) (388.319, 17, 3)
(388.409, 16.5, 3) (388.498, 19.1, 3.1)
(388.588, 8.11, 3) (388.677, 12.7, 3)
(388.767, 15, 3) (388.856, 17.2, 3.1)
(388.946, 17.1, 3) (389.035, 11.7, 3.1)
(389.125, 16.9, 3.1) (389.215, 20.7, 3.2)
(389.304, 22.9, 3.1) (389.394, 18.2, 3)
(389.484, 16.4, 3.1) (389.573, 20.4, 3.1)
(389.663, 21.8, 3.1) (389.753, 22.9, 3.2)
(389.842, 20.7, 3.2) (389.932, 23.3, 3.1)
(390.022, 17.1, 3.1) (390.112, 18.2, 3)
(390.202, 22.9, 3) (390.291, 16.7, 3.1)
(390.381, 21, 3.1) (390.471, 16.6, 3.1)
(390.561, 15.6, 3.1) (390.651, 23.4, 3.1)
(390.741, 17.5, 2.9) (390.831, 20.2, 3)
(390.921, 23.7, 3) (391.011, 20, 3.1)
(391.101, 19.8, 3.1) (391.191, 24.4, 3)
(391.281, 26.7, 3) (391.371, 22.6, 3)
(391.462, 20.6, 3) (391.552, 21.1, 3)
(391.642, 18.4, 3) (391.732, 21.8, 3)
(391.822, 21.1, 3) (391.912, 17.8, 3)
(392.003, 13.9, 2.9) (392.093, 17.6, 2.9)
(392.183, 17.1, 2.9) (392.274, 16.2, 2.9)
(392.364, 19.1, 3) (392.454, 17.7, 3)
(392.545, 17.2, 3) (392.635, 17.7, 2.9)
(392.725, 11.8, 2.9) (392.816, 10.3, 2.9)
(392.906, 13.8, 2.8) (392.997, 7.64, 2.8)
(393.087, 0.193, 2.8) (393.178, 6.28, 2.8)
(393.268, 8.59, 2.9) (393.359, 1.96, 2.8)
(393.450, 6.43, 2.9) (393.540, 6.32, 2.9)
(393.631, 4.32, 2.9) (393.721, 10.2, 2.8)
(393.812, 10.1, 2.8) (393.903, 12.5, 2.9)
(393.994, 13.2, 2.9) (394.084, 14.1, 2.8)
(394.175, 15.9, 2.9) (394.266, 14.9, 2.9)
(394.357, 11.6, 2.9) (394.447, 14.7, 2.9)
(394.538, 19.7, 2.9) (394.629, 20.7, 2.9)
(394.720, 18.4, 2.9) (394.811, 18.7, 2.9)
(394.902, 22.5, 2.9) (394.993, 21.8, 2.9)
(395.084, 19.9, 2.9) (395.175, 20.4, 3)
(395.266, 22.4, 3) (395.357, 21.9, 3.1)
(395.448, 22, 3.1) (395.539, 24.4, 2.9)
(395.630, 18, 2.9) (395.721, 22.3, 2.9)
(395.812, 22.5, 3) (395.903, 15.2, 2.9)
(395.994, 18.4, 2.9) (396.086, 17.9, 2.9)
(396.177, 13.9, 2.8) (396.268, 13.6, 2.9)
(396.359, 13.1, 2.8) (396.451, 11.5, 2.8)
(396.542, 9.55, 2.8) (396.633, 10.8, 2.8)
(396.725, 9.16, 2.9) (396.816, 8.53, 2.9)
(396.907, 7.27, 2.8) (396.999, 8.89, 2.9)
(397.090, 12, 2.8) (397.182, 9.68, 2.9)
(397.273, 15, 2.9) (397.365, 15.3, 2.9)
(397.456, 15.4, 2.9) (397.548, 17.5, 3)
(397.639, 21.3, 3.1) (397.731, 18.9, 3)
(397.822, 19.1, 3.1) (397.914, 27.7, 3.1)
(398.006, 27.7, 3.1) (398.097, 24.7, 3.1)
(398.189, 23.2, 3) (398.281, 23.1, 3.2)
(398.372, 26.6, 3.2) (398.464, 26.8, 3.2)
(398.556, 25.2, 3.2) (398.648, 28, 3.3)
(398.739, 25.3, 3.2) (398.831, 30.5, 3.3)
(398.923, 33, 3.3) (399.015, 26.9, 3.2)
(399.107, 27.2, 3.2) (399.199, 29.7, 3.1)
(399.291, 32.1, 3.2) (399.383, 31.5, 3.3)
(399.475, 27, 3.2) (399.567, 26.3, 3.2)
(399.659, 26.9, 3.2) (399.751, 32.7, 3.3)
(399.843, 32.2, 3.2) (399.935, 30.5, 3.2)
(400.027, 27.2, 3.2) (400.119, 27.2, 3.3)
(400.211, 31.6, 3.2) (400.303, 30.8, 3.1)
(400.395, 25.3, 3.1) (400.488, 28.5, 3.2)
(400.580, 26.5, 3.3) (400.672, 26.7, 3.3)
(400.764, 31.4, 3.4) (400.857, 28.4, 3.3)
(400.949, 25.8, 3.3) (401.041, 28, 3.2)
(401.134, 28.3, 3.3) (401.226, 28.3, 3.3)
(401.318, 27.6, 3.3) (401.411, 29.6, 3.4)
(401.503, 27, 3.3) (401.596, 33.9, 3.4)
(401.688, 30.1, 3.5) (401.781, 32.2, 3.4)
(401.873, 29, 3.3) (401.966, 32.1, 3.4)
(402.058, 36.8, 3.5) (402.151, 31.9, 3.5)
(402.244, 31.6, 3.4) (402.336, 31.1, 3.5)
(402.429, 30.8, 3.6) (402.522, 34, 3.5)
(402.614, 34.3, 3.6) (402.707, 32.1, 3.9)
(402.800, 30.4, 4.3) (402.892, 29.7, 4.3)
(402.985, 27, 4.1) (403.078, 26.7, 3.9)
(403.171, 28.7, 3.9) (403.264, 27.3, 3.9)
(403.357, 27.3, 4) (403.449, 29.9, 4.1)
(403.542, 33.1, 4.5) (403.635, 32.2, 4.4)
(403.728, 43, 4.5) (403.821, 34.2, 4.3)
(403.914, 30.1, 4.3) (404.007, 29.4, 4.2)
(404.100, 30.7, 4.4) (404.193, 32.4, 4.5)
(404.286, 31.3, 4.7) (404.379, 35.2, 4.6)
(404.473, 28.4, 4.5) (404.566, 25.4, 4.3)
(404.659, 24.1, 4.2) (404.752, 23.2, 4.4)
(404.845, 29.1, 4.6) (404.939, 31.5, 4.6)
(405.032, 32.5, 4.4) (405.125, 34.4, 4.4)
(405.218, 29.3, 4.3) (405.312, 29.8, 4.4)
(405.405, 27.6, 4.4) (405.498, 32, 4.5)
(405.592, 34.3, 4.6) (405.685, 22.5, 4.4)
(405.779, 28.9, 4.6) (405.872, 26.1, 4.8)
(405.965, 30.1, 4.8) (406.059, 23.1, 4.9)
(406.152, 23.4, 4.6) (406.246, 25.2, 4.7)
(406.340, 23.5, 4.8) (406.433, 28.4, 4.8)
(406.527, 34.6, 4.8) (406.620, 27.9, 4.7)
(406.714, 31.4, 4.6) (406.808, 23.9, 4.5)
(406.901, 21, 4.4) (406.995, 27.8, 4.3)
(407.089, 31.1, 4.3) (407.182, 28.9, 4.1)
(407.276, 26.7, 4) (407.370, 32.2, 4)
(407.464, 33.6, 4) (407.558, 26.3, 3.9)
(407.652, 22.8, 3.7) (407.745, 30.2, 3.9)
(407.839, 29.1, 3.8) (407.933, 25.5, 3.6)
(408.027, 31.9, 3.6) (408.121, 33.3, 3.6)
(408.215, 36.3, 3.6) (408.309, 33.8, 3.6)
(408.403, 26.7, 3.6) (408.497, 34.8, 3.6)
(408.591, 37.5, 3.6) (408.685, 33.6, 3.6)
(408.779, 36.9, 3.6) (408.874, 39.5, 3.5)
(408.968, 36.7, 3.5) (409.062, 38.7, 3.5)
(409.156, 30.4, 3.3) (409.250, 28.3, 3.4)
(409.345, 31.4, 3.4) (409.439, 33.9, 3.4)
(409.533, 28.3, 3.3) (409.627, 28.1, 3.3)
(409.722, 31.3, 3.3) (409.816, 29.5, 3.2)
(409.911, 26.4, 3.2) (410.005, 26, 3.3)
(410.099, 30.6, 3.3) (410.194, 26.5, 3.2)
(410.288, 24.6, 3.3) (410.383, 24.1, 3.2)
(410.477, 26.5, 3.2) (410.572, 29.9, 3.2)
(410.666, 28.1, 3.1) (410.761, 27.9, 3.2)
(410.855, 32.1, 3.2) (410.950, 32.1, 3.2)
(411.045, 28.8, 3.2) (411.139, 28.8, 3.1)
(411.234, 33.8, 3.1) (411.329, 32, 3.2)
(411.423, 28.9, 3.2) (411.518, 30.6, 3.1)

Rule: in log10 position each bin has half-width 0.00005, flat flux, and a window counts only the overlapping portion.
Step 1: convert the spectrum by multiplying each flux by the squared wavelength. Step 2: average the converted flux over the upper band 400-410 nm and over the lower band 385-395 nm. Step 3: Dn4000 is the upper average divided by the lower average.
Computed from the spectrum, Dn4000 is 2.05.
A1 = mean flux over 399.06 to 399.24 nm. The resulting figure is 28.4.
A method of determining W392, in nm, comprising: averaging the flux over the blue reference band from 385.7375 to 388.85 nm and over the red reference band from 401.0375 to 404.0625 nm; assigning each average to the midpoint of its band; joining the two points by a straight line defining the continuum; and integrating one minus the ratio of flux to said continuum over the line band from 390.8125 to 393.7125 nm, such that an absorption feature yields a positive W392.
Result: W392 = 0.62 nm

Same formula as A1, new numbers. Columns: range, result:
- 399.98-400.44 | 28.5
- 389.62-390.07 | 21.1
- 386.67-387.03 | 15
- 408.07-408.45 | 32.5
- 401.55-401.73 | 32.1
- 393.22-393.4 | 5.37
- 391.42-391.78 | 20.5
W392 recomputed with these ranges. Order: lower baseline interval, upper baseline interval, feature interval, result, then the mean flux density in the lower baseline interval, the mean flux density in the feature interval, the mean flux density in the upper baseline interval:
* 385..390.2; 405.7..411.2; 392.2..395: 0.958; 15.7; 13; 29.5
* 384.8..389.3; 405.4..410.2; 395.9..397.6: 0.704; 14.7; 12.7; 29.8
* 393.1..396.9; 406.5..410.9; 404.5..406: -0.146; 14.6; 28.8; 30.1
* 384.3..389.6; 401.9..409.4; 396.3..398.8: 0.627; 14.9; 17.9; 30.4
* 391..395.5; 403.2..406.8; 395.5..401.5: -0.174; 15.9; 22.9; 29.5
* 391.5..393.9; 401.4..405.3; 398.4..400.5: -0.397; 12.9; 28.8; 30.8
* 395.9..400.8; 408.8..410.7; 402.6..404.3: -0.342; 22.3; 31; 30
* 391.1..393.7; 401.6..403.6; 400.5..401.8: -0.010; 14.6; 28.8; 30.8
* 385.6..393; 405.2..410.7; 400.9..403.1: -0.423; 16.9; 30.4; 29.5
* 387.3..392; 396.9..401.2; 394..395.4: 0.226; 18.1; 18.4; 25.1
